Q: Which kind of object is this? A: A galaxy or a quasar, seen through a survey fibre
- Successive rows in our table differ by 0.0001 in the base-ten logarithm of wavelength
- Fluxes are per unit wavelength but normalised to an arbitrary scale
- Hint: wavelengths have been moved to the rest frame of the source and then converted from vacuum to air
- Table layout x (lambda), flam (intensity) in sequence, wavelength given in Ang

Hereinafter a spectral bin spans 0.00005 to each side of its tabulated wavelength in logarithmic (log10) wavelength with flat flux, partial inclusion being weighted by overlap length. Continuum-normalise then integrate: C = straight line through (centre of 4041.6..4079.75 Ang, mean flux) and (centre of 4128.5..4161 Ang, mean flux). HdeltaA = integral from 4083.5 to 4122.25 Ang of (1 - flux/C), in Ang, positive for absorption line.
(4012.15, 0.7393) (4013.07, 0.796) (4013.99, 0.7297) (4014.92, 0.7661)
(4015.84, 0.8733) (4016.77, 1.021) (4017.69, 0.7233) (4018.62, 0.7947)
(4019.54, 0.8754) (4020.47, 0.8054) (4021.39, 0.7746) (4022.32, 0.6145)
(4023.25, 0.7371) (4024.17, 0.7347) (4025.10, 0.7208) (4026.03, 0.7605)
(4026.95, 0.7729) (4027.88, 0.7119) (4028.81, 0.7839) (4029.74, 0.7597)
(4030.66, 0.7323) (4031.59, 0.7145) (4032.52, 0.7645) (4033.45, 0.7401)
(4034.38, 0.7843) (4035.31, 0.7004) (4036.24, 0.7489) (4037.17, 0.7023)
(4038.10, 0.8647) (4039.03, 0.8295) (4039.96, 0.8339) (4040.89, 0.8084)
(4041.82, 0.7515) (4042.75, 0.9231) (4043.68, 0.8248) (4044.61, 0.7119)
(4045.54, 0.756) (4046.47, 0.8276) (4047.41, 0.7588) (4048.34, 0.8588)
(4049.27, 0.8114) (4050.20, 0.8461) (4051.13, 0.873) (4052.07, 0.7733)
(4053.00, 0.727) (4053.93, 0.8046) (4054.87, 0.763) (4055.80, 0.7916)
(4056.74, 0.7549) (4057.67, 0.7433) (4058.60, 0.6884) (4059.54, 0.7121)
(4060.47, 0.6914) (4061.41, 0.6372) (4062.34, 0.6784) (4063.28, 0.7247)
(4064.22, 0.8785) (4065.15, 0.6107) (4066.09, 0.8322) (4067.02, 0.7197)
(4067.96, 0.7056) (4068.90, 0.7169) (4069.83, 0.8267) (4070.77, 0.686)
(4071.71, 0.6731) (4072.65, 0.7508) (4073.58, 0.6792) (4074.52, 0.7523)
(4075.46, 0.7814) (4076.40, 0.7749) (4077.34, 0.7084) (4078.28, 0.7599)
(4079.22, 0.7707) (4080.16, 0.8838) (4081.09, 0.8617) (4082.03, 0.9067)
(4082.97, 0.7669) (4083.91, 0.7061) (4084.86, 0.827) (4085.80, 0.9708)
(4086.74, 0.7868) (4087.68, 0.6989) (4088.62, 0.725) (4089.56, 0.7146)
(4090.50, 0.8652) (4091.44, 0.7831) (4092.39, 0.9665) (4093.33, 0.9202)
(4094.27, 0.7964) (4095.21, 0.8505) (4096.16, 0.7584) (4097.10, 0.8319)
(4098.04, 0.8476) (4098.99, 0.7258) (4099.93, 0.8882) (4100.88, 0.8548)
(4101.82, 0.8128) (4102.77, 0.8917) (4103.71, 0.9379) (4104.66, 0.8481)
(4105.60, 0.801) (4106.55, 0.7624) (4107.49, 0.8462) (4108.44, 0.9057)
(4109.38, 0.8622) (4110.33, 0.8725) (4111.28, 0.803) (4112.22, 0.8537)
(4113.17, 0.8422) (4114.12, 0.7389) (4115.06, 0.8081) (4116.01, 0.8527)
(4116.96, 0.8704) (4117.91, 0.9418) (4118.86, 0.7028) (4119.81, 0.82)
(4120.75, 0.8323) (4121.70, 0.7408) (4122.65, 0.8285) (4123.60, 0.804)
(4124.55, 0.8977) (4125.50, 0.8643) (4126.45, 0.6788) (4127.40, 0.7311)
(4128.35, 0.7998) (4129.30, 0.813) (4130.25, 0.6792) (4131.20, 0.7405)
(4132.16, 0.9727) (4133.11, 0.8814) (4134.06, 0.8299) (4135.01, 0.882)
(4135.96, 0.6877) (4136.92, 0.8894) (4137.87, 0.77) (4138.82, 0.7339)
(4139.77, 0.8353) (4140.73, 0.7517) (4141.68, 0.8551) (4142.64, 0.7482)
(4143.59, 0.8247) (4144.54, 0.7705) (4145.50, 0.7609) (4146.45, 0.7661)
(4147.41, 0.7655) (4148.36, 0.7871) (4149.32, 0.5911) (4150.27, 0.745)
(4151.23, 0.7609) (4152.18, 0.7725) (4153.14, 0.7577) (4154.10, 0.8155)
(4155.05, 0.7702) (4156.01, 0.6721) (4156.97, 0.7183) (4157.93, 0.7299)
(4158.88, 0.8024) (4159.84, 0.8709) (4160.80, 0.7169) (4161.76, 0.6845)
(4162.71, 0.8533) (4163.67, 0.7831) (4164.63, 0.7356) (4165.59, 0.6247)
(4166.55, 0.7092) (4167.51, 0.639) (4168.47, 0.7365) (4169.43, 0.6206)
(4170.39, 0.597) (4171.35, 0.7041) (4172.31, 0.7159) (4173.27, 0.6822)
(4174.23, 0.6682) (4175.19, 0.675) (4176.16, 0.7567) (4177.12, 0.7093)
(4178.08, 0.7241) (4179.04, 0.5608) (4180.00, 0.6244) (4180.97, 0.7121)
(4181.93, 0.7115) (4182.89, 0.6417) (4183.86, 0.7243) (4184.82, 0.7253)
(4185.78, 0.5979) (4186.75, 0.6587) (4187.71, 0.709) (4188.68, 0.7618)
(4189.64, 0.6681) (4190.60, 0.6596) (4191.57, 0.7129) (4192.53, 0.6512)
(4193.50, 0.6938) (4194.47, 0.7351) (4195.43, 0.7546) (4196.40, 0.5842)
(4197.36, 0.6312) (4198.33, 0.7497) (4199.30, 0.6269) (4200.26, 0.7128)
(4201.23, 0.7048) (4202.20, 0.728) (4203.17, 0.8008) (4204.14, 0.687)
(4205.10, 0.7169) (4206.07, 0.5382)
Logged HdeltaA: -2.9 Ang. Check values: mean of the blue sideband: 0.758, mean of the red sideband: 0.779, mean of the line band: 0.826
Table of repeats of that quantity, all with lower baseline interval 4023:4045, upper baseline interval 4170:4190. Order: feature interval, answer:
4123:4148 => -3.1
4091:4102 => -1.6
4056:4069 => 0.5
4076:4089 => -1.0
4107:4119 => -2.0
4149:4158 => -0.5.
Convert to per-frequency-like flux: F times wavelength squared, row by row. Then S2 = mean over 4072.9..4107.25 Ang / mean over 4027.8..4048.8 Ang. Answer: 1.1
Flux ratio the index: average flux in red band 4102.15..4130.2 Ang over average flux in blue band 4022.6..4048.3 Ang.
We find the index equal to 1.07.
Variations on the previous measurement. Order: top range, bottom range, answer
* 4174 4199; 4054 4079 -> 0.93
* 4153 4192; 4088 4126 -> 0.85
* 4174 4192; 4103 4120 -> 0.82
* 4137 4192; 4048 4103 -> 0.93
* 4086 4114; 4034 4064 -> 1.07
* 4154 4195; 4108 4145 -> 0.86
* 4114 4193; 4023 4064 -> 0.98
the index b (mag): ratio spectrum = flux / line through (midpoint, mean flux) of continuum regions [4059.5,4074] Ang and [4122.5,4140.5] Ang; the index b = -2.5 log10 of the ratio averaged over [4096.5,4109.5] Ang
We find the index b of -0.10 mag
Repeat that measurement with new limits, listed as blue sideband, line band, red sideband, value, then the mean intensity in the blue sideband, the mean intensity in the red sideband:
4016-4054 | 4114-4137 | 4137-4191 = -0.098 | 0.783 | 0.724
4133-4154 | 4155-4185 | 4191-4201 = 0.041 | 0.779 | 0.685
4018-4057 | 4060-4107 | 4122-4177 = -0.025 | 0.777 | 0.758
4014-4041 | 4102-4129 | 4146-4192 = -0.128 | 0.773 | 0.711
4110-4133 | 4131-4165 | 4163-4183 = -0.046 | 0.813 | 0.685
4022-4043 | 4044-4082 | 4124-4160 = 0.009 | 0.76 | 0.781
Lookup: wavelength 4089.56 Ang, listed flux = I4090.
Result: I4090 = 0.7146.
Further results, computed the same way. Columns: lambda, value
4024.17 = 0.7347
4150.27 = 0.745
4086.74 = 0.7868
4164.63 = 0.7356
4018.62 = 0.7947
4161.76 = 0.6845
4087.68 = 0.6989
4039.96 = 0.8339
